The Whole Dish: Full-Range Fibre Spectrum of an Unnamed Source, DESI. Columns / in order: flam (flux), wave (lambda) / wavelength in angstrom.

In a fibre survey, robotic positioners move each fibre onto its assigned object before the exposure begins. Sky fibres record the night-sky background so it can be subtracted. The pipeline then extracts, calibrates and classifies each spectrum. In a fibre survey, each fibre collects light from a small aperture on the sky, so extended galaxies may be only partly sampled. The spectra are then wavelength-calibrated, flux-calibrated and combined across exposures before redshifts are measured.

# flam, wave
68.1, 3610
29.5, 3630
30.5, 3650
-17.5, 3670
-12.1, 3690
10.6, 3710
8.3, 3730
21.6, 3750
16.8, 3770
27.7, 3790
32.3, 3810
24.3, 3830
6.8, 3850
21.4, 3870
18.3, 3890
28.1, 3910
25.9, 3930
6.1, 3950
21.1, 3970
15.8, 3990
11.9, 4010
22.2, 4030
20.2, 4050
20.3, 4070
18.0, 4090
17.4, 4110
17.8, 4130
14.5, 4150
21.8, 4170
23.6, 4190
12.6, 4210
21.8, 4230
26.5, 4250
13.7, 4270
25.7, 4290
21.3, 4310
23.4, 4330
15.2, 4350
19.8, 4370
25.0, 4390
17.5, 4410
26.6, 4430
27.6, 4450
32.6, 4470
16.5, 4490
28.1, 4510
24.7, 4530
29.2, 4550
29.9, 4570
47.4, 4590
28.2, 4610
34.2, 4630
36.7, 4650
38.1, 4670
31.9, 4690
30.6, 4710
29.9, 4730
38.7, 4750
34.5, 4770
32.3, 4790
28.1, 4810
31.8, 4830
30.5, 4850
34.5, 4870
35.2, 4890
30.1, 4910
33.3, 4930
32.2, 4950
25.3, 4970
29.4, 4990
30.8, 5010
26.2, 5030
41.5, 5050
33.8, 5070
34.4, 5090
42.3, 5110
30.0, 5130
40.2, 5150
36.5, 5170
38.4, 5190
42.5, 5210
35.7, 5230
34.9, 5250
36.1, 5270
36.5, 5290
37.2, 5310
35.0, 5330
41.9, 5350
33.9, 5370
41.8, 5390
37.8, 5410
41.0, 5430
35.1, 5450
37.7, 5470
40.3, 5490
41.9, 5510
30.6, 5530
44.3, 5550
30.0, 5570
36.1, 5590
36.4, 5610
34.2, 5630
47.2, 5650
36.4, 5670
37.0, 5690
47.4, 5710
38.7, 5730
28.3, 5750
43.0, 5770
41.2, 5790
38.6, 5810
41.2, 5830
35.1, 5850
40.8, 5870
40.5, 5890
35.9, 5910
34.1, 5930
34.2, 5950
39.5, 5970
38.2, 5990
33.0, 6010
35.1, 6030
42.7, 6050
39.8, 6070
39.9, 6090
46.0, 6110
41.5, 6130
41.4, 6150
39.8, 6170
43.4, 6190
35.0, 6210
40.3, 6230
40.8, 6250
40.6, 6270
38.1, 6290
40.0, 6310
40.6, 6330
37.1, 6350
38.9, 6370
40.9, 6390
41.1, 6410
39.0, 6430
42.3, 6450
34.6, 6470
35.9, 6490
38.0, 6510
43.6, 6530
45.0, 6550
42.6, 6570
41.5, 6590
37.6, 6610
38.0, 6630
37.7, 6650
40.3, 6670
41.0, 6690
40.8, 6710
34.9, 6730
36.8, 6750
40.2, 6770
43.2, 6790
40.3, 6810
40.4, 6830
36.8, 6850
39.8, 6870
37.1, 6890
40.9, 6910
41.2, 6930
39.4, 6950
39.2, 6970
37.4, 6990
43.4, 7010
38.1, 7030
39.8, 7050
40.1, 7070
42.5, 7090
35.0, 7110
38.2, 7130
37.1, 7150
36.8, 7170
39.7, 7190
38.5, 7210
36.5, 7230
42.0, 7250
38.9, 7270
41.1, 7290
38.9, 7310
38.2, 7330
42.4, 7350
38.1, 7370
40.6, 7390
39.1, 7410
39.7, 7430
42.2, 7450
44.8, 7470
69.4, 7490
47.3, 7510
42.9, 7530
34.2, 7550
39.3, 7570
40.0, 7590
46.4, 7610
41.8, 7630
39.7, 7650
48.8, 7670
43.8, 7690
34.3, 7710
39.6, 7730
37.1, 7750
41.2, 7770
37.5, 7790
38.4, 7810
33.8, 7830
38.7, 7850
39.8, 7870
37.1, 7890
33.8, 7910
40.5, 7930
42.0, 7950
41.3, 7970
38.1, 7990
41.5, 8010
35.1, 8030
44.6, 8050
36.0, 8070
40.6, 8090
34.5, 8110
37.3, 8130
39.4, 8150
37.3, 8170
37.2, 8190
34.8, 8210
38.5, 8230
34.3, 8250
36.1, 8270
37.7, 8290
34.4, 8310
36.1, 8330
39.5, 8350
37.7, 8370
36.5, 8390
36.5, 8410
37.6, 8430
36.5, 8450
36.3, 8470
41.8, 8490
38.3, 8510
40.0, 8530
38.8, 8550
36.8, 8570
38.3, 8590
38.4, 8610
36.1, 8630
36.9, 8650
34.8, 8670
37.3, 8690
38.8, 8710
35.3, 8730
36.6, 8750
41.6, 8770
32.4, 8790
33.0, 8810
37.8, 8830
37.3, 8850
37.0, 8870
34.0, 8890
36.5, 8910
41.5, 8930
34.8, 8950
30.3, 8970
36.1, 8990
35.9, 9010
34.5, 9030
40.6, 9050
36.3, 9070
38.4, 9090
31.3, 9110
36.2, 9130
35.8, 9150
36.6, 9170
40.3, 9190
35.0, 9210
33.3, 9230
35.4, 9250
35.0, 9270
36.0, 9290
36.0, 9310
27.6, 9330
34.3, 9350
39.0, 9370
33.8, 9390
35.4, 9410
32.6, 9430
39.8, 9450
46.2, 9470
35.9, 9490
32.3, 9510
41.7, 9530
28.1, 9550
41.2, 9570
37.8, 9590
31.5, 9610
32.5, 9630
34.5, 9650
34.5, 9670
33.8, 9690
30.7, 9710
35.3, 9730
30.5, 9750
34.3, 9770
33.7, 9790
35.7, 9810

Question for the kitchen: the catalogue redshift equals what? 0.142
